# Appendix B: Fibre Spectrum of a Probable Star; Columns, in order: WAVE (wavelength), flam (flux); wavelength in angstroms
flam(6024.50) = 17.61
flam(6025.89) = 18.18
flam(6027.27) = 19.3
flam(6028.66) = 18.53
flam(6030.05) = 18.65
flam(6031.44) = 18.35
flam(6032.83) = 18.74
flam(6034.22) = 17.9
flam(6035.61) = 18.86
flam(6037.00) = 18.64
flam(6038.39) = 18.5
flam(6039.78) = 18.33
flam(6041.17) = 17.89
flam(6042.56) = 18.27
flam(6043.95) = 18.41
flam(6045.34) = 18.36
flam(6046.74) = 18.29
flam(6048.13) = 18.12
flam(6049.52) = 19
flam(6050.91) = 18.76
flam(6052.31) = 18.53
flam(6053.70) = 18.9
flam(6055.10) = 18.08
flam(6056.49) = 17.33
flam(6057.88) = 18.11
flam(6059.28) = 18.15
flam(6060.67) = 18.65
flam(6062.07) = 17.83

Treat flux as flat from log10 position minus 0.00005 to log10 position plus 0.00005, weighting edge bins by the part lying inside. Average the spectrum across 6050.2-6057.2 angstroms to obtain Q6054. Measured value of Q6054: 18.3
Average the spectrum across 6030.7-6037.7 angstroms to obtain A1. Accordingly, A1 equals 18.5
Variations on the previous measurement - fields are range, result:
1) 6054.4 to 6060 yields 17.9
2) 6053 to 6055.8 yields 18.5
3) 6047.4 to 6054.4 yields 18.7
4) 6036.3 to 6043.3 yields 18.3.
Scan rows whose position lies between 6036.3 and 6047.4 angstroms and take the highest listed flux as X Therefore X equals 18.64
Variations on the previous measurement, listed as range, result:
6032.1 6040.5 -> 18.86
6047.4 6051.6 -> 19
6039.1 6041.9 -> 18.33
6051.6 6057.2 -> 18.9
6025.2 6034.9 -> 19.3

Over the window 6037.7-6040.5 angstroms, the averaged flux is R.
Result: 18.4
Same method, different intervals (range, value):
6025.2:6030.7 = 18.7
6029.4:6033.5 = 18.6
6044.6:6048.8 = 18.2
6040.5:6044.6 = 18.2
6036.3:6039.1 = 18.6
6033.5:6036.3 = 18.4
